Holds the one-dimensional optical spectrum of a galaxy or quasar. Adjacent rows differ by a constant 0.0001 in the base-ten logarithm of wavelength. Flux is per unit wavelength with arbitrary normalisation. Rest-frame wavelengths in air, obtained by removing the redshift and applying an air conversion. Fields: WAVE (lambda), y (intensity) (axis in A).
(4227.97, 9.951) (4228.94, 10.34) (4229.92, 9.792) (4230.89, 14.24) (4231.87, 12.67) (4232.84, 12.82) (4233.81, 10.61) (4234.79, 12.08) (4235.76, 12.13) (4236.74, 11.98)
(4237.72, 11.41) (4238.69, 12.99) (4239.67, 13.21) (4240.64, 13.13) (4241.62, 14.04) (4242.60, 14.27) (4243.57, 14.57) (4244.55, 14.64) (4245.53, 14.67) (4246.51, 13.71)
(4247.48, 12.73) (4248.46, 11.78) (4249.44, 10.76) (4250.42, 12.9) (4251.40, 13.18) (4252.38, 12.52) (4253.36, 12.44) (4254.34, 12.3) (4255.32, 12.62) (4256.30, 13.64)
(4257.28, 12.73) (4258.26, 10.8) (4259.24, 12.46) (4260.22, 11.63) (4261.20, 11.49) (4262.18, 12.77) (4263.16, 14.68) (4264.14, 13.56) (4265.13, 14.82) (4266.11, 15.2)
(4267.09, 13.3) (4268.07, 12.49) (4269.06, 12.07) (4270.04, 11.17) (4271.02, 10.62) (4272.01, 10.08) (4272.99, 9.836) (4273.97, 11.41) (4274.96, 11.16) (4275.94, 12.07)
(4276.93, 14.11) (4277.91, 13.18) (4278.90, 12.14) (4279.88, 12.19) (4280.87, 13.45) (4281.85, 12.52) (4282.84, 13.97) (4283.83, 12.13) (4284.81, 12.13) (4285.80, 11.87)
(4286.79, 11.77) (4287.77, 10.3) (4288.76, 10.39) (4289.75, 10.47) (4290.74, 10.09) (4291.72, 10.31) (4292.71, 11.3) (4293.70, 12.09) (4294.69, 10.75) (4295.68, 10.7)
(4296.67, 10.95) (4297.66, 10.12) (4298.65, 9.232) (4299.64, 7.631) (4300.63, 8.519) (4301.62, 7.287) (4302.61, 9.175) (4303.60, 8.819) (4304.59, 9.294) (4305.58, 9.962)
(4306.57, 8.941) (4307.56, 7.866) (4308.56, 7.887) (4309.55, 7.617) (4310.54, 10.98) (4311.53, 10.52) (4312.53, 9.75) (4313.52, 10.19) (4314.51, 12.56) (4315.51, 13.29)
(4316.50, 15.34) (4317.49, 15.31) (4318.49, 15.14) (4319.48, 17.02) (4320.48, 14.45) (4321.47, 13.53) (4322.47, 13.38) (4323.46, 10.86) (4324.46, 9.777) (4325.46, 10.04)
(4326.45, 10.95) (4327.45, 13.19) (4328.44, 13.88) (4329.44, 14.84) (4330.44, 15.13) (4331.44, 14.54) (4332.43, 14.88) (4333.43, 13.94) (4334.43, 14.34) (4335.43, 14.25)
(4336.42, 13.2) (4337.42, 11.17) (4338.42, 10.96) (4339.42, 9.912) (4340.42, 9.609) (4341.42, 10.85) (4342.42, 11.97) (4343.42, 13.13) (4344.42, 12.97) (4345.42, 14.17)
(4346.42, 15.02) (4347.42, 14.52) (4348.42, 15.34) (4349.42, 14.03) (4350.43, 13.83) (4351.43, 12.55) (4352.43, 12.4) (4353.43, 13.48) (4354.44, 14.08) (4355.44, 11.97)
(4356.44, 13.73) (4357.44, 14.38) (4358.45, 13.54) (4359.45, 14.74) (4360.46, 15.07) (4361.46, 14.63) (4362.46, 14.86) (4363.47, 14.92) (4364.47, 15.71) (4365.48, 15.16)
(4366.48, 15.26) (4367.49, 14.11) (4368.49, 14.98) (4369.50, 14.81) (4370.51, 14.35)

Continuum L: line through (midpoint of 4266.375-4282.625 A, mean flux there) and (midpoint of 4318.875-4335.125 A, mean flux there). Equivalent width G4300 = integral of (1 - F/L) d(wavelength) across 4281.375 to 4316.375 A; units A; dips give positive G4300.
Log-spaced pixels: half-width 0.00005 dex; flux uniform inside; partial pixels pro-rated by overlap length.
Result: 6.4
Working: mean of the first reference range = 12.1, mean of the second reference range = 13.4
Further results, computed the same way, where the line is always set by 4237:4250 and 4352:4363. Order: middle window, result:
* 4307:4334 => 2.4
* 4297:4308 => 3.8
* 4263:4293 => 3.0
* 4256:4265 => 0.4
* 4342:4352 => 0.1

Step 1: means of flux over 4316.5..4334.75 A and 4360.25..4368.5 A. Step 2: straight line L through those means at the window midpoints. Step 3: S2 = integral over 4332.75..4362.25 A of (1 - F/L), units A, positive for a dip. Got 2.4 A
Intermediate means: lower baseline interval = 13.7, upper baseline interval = 15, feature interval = 13.3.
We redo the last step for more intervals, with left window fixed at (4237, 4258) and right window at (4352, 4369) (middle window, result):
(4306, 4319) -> 2.4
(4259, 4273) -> 0.8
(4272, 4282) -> 1.0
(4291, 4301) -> 2.5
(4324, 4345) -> 2.2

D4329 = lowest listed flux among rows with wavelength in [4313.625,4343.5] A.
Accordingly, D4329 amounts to 9.609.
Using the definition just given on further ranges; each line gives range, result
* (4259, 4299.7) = 7.631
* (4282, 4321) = 7.287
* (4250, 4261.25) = 10.8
